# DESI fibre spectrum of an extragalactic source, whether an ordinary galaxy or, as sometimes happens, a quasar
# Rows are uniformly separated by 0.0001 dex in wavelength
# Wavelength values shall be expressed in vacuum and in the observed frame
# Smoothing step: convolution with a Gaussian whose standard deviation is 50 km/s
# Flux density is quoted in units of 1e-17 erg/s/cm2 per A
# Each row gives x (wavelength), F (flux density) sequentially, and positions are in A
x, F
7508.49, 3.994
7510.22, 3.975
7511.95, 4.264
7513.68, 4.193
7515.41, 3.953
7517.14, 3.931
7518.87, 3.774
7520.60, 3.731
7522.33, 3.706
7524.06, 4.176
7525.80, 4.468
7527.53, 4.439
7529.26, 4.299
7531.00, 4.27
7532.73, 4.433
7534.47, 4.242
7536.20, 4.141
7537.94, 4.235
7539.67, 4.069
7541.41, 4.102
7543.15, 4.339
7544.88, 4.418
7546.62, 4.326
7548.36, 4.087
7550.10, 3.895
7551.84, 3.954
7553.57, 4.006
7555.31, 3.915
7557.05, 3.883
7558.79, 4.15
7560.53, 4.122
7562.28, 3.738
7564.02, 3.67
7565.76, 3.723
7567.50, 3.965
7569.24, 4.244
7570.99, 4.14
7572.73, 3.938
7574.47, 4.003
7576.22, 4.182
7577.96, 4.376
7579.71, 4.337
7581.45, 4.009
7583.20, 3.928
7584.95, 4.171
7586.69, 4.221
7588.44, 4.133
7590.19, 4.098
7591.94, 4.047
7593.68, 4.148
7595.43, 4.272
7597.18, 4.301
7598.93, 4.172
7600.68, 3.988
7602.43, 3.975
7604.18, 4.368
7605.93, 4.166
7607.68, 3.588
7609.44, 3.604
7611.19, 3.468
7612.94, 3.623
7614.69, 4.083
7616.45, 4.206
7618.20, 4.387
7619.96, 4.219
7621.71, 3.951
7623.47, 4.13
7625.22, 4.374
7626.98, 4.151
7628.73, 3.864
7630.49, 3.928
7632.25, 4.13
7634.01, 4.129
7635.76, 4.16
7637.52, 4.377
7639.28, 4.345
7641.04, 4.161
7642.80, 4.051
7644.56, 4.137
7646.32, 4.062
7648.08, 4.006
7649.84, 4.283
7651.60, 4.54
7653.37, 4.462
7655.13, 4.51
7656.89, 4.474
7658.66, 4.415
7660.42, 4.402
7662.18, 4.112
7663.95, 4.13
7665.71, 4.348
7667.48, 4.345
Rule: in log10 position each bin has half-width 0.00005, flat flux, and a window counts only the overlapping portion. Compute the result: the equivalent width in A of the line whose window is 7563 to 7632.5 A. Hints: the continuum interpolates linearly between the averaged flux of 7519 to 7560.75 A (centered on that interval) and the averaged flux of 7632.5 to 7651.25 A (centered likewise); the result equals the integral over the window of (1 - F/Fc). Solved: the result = 1.8 A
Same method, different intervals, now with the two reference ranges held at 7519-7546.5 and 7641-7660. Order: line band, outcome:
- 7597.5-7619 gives 1.42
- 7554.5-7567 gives 0.98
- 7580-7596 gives 0.46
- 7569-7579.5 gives 0.19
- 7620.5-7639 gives 0.63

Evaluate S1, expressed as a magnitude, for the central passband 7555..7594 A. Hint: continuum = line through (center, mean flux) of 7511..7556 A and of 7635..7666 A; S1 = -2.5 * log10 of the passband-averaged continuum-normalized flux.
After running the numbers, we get 0.03 mag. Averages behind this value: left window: 4.13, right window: 4.28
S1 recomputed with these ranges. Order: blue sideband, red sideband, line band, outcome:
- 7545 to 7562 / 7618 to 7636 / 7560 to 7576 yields 0.03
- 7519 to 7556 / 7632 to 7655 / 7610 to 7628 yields 0.04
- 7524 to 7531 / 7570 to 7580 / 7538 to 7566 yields 0.06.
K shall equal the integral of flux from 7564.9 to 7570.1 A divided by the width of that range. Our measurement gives 3.98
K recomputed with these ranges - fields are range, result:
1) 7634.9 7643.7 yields 4.22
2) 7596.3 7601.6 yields 4.15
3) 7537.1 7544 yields 4.18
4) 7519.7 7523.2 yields 3.73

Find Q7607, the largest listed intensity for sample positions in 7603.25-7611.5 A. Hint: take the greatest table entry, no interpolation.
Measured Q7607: 4.368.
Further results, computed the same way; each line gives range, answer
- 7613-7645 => 4.387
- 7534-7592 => 4.418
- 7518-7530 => 4.468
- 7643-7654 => 4.54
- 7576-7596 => 4.376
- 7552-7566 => 4.15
